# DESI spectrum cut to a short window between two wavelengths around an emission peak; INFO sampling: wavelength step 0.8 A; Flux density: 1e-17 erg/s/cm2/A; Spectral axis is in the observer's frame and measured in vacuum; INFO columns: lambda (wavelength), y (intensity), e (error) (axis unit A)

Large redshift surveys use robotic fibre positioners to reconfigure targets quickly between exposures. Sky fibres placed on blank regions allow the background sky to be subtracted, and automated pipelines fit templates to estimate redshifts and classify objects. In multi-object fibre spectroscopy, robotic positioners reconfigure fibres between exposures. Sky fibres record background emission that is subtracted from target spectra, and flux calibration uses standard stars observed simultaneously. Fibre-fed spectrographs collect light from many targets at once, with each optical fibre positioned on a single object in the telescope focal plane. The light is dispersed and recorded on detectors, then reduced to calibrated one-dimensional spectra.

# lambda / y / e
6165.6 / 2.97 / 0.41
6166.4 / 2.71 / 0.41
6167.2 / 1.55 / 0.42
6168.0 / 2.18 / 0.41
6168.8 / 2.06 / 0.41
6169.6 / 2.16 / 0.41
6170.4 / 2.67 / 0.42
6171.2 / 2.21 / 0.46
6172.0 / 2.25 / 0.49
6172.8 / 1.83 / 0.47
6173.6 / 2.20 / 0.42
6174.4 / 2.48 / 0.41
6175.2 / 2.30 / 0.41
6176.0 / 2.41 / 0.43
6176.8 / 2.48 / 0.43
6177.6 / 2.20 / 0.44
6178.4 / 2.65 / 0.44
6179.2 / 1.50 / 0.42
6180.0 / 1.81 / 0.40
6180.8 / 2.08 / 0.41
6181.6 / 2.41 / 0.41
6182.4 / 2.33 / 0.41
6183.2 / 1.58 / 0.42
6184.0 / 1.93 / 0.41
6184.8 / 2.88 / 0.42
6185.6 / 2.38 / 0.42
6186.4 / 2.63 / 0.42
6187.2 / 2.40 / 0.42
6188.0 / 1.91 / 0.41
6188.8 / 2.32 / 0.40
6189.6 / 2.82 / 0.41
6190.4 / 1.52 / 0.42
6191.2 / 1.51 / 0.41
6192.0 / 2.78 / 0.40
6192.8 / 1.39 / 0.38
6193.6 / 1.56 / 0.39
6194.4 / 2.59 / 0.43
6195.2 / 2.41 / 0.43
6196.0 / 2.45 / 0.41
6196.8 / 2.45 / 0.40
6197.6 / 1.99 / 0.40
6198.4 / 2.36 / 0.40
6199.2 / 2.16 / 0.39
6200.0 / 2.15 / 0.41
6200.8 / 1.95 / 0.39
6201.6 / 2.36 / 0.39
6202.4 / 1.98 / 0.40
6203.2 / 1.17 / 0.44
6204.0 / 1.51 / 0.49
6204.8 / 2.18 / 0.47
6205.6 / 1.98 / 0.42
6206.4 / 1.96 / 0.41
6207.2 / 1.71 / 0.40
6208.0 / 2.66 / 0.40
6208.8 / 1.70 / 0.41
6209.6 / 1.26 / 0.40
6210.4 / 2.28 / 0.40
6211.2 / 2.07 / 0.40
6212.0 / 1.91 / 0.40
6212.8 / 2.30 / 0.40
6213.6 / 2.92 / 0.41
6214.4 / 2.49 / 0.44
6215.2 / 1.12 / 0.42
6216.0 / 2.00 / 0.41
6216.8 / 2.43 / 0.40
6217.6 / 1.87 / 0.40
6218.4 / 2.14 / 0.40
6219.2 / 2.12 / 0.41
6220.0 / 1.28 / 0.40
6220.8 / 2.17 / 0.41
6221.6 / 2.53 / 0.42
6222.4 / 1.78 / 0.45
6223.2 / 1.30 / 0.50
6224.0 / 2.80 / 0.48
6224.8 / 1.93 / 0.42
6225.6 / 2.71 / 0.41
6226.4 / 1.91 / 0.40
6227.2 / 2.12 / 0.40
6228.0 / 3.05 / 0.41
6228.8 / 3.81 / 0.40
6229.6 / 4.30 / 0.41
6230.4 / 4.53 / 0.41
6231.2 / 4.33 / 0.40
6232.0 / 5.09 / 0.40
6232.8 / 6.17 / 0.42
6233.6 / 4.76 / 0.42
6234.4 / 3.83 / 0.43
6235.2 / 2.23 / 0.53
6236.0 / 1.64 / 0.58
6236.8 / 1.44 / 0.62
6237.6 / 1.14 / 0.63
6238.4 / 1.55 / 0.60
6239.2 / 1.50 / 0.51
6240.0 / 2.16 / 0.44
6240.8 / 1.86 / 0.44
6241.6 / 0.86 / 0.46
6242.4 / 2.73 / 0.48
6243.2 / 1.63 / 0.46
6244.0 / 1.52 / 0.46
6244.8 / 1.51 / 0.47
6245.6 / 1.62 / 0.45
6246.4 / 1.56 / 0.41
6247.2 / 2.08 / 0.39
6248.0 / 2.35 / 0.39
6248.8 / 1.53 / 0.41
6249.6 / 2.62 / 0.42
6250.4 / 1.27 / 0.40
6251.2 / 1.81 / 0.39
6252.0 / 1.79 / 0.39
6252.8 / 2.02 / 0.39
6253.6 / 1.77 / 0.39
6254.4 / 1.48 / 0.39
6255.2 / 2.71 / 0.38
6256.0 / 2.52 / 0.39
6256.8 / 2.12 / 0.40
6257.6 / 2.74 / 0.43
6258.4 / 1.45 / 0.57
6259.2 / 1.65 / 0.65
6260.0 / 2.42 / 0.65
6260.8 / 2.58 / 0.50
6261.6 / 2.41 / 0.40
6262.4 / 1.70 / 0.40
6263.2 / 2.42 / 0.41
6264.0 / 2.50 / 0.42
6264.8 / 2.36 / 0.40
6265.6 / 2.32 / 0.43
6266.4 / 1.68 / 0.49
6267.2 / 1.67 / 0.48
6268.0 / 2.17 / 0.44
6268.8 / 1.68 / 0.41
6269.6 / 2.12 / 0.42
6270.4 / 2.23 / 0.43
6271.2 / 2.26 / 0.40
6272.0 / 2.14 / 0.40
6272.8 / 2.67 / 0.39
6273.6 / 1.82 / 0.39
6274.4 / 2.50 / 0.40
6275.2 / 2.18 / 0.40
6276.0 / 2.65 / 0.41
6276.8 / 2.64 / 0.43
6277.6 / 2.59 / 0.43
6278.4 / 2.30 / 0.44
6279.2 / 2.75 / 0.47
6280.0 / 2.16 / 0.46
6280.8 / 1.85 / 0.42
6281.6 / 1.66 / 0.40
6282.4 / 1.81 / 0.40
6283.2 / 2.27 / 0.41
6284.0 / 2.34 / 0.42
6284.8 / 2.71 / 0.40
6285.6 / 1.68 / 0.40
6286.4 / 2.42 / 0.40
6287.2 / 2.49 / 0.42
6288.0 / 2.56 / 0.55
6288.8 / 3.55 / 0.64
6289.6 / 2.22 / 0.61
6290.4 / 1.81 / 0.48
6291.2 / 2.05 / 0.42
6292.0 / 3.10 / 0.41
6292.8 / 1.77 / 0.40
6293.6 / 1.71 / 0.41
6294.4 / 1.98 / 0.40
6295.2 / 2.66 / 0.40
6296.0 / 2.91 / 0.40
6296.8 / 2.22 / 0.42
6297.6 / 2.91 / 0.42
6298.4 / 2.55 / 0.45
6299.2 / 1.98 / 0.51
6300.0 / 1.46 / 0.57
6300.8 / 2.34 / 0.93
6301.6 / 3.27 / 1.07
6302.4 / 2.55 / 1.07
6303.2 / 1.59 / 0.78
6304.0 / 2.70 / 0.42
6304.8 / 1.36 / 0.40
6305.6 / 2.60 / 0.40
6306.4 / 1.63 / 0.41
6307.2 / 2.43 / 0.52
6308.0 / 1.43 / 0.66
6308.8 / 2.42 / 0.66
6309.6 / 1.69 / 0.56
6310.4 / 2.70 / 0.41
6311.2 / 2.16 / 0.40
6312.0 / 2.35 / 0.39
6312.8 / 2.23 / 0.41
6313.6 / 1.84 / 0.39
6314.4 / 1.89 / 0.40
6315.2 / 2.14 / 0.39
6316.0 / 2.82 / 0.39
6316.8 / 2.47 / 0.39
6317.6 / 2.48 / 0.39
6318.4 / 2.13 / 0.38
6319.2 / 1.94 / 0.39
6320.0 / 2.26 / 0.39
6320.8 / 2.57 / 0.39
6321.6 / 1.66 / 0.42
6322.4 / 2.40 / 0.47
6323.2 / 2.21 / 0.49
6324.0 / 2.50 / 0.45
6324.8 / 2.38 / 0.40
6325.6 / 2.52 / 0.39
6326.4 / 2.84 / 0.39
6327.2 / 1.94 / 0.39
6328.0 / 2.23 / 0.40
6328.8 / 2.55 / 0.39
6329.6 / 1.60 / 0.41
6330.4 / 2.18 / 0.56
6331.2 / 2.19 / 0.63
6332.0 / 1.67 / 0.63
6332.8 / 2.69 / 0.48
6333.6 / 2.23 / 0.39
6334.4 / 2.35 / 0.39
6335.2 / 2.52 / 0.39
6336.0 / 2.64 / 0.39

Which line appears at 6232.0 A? H-beta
